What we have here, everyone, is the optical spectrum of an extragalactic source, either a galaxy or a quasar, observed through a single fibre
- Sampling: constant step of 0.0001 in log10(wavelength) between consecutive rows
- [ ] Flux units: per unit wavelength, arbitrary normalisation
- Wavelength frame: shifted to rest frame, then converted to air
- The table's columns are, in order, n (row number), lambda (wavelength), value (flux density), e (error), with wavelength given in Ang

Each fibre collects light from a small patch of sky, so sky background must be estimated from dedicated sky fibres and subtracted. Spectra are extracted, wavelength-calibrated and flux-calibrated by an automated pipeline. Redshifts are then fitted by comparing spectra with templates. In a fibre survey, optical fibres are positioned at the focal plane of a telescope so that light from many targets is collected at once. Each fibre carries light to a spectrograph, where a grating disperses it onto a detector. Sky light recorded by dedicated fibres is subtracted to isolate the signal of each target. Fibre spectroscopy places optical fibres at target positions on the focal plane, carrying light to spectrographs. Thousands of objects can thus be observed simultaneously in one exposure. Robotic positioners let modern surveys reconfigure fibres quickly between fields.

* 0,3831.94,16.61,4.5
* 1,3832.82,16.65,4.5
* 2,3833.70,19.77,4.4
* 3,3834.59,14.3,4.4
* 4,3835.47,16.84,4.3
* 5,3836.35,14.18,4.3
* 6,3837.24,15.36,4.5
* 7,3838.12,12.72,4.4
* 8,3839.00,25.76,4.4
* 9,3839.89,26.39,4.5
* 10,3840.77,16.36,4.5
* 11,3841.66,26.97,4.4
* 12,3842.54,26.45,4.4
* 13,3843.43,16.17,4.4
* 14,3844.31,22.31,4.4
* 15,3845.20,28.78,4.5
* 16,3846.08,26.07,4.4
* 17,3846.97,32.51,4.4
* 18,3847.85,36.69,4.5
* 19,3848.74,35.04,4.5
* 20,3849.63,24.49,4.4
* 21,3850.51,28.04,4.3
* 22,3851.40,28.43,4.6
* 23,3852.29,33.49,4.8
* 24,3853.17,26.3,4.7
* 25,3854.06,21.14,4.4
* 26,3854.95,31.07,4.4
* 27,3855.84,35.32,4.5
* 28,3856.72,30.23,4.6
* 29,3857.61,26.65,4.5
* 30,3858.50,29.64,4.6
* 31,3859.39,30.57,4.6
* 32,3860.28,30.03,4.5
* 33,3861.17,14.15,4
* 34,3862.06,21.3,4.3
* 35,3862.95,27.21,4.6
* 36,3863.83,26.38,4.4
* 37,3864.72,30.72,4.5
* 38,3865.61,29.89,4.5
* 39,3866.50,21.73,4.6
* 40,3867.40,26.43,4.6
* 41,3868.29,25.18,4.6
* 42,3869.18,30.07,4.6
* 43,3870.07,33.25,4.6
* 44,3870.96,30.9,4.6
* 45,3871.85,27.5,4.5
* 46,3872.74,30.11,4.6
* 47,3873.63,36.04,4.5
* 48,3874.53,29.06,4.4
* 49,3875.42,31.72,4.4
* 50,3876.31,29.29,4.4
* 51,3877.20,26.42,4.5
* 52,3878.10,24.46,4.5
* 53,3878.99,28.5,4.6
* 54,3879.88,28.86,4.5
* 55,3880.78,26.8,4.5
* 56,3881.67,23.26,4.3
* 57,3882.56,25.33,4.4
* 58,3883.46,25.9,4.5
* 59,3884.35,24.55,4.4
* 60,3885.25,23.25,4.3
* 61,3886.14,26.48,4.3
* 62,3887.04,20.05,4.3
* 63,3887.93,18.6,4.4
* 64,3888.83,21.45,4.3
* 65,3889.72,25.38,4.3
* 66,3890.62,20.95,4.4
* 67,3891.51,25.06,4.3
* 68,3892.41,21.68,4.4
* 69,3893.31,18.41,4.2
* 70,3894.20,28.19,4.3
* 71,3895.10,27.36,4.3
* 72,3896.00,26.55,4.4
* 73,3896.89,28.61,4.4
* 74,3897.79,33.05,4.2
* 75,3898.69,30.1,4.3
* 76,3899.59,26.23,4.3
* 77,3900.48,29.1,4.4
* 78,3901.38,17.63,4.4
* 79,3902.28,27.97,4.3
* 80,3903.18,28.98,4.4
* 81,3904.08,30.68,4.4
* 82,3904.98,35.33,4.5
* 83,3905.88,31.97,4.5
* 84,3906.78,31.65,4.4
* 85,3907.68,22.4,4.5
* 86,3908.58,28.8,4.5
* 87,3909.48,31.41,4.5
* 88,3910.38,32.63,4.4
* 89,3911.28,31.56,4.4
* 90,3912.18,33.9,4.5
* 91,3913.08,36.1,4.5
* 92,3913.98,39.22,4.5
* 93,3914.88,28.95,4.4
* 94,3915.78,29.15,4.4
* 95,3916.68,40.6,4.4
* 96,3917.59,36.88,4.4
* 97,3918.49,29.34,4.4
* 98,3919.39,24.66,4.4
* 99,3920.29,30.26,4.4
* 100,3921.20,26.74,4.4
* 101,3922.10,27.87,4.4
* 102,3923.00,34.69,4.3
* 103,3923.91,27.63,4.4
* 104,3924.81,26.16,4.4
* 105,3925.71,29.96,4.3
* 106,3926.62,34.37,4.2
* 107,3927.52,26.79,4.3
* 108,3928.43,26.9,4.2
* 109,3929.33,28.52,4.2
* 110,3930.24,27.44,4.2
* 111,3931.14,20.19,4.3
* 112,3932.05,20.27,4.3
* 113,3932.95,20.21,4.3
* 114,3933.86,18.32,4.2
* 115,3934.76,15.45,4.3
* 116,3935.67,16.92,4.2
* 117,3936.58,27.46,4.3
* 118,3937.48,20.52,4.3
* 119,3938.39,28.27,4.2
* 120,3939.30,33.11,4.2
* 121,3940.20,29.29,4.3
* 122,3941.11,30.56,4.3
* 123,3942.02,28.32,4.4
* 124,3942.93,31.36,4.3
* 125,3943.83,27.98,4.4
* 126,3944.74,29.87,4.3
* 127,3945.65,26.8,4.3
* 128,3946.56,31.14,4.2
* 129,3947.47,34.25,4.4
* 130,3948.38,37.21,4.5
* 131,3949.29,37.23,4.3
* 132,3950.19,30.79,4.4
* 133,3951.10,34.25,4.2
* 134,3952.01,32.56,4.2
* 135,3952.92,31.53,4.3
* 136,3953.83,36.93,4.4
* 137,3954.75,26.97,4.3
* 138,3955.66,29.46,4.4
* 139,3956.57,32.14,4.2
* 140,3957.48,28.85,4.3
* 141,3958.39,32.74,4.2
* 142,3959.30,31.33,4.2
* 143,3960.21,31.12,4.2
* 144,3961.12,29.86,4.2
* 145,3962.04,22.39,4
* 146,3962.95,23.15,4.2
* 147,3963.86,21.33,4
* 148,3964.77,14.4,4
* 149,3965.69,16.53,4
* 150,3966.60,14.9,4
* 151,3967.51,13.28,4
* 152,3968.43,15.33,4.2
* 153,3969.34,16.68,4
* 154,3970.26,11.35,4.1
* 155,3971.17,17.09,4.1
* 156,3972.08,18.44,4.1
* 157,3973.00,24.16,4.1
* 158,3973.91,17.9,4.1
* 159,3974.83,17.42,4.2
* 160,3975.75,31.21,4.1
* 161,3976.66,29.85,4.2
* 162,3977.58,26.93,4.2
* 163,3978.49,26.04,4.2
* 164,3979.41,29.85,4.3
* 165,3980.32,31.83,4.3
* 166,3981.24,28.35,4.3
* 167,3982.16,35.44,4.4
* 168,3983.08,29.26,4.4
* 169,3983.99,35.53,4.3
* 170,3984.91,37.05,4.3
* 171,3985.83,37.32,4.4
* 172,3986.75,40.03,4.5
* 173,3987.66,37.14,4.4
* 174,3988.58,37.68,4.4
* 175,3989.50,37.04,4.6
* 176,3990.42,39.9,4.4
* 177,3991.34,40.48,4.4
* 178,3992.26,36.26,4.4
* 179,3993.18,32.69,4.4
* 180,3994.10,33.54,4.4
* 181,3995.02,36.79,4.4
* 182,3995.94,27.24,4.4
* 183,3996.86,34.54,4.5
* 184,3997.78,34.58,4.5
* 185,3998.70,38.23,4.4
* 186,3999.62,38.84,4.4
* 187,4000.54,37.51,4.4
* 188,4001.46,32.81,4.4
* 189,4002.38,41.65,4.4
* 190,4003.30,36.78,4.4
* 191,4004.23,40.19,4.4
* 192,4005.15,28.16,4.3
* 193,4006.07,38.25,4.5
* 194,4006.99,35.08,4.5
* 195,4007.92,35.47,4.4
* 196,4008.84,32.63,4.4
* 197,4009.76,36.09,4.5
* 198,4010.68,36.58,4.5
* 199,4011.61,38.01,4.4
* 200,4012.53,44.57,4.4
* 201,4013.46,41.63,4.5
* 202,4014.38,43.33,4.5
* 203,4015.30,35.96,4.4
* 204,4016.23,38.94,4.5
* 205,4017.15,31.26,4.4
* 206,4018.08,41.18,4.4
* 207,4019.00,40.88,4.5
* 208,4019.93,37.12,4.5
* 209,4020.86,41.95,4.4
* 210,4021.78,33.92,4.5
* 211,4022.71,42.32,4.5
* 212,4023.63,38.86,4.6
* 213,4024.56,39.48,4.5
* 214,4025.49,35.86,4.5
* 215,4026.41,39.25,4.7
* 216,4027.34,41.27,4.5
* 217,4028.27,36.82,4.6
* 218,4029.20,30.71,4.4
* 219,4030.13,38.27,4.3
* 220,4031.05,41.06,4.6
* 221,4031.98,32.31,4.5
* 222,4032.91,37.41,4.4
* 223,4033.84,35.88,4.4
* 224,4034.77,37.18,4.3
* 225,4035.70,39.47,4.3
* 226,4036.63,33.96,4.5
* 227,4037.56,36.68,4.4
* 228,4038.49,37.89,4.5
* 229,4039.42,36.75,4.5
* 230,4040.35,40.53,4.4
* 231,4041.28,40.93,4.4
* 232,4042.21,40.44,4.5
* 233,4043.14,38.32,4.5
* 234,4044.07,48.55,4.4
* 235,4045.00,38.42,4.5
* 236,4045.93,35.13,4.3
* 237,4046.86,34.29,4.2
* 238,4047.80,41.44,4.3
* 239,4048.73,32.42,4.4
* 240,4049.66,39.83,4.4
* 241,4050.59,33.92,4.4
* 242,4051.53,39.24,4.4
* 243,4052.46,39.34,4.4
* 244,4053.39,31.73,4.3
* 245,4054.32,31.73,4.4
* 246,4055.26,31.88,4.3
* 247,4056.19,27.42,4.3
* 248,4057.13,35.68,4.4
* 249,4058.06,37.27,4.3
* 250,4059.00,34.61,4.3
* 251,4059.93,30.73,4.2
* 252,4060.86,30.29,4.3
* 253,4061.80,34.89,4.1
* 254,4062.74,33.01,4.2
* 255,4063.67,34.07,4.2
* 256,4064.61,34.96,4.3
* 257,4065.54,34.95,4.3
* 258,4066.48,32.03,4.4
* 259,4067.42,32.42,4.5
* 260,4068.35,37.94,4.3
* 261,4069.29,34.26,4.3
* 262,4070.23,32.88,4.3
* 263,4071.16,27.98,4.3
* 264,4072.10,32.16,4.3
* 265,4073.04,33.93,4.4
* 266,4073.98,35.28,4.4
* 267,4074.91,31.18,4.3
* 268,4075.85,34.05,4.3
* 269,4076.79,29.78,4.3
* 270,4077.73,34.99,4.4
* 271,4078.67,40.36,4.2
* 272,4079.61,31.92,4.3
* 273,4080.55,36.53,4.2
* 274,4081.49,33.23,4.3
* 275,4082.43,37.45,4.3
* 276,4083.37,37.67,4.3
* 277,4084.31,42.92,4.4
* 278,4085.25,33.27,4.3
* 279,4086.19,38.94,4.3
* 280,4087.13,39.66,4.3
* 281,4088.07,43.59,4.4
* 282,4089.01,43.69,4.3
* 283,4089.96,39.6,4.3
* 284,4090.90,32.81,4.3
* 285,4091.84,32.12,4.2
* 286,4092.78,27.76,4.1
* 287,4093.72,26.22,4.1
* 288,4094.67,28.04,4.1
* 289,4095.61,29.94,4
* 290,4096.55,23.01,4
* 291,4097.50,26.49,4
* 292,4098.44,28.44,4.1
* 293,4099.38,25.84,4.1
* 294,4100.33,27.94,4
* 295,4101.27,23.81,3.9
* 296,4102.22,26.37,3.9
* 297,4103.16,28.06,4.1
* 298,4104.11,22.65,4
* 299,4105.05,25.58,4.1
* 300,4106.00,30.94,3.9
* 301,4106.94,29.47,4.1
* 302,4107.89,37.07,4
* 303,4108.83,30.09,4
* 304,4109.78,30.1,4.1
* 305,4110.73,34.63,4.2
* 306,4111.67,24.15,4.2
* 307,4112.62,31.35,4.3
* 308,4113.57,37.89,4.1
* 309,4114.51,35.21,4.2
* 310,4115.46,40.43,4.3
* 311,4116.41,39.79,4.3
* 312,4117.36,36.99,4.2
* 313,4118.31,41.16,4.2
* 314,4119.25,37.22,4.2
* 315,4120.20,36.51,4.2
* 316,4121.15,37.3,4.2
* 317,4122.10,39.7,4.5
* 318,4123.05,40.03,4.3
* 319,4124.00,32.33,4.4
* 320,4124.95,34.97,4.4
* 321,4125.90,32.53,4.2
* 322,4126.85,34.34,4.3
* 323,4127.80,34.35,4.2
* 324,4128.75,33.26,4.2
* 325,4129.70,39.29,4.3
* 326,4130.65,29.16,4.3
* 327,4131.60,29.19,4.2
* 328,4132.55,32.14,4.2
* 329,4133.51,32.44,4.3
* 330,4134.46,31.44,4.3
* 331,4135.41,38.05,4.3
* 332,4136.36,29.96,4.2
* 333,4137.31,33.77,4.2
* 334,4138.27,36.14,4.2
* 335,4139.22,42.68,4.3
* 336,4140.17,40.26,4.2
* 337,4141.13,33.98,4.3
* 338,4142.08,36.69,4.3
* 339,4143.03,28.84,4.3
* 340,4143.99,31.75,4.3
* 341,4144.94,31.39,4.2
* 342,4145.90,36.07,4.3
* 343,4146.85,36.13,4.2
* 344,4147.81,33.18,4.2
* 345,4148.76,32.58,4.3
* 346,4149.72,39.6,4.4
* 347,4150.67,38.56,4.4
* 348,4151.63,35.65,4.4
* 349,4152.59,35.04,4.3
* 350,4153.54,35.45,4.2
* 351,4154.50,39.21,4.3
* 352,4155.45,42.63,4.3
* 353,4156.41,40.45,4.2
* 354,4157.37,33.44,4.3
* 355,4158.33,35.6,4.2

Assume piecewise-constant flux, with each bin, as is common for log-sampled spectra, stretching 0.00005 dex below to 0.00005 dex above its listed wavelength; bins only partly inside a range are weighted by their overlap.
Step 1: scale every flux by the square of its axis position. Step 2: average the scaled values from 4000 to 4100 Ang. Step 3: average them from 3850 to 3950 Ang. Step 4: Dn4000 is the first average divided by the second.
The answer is 1.38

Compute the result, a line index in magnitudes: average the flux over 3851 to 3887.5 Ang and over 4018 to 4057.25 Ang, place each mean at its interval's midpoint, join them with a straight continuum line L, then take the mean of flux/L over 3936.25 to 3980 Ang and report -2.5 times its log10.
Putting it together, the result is 0.23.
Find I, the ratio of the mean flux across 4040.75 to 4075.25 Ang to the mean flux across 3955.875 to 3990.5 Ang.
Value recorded 1.3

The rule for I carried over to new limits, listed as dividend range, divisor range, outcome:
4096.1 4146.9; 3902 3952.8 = 1.12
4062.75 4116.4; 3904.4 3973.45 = 1.19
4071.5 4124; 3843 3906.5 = 1.23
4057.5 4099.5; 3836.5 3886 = 1.25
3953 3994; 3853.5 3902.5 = 1.05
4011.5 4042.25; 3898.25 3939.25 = 1.35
